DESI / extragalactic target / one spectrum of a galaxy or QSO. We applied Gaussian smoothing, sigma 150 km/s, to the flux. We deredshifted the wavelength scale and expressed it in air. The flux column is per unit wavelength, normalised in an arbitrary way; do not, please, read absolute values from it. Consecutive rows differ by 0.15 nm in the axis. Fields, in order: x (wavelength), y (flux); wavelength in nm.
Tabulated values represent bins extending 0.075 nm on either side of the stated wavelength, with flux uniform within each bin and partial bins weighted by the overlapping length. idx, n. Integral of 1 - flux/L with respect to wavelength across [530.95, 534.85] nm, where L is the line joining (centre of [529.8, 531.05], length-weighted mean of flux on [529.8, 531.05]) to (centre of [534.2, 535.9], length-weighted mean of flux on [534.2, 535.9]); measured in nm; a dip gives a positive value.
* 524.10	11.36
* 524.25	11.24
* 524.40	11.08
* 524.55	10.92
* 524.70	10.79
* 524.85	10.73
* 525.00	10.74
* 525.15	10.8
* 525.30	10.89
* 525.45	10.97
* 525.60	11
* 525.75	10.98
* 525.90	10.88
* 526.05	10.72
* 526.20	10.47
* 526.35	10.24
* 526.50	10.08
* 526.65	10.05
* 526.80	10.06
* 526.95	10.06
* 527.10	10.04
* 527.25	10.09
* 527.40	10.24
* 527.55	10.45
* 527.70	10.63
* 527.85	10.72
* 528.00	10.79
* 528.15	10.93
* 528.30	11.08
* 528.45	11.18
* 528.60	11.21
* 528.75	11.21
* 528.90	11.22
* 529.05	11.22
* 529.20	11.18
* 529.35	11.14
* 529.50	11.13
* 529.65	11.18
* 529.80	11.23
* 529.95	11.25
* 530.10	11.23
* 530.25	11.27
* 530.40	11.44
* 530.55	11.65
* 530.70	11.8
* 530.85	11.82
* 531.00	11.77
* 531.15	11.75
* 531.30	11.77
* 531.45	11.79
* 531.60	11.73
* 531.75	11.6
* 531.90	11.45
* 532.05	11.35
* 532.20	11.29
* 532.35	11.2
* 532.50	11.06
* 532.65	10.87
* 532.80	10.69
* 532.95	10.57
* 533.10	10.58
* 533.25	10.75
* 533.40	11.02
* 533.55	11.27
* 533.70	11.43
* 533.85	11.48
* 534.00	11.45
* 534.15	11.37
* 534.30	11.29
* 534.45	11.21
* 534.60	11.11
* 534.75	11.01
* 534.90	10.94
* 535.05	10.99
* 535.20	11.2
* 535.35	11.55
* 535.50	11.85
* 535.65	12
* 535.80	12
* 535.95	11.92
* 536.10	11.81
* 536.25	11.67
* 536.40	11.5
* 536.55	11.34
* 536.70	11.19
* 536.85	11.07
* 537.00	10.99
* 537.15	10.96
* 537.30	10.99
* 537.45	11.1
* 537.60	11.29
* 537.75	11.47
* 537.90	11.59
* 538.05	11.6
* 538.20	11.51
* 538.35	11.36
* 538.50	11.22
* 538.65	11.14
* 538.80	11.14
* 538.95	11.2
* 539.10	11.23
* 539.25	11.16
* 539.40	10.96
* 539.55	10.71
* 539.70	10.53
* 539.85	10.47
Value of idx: 0.062 nm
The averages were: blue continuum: 11.5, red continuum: 11.4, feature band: 11.3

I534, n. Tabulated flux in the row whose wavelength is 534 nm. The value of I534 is 11.45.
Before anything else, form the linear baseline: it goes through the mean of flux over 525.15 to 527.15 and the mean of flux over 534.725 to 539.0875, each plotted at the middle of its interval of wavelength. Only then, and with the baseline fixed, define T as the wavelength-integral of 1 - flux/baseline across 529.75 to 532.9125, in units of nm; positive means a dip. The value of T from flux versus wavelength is -0.14 nm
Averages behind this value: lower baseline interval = 10.5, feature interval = 11.4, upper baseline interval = 11.4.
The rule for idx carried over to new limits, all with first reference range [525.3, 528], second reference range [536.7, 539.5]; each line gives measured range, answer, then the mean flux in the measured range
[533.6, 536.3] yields -0.11 nm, 11.5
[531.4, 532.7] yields -0.07 nm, 11.4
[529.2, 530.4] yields -0.06 nm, 11.2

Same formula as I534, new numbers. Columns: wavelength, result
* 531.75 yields 11.6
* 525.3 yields 10.89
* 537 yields 10.99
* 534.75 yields 11.01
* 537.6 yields 11.29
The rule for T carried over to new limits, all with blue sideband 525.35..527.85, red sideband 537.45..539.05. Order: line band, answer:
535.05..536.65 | -0.07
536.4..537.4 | 0.01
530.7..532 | -0.11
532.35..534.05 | -0.01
